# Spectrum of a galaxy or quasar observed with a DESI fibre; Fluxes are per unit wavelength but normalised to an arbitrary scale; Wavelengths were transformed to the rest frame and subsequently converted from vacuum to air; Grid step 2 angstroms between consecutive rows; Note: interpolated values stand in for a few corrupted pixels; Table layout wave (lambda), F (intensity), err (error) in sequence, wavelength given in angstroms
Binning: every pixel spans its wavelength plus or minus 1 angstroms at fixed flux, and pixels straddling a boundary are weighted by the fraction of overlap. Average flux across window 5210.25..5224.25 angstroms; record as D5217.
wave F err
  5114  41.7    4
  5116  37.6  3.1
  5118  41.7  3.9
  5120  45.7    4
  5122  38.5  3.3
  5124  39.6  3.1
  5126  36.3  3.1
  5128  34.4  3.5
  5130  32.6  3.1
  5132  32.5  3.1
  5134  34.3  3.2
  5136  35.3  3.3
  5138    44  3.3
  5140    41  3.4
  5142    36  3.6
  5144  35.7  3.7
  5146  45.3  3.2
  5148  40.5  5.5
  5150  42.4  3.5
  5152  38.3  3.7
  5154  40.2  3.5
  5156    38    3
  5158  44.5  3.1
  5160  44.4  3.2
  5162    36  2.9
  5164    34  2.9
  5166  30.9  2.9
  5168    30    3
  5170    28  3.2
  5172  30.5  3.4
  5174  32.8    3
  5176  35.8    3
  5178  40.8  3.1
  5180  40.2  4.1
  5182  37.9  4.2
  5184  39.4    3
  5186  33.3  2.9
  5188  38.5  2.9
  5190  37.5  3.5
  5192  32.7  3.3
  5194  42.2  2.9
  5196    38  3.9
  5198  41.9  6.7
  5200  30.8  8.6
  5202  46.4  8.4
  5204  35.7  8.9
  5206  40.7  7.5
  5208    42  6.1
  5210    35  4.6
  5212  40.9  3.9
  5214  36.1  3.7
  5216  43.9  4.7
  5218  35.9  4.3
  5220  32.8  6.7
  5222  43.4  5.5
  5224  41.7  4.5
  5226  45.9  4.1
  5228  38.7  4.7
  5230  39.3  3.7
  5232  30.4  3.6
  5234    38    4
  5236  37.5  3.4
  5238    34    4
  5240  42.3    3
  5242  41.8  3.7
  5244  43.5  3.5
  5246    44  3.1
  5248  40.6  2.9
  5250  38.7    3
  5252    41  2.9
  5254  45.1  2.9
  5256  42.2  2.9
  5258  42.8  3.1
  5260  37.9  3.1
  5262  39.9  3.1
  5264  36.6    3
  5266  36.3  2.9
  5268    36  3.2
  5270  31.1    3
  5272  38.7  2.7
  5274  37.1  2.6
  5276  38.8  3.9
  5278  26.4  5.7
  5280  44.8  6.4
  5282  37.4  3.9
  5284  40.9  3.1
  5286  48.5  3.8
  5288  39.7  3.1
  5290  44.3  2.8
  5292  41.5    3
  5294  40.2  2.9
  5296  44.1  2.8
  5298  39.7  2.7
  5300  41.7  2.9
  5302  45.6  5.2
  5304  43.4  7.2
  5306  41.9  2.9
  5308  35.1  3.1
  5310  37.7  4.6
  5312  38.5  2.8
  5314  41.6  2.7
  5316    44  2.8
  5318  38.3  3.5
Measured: 38.9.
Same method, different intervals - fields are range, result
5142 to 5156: 39.9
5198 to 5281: 38.9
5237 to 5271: 39.6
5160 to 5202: 36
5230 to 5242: 37.1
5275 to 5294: 40.3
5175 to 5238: 38.4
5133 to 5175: 37.2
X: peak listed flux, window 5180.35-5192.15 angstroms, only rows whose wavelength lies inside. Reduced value 39.4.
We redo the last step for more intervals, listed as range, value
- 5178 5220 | 46.4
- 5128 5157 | 45.3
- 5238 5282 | 45.1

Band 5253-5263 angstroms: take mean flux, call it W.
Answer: 41.6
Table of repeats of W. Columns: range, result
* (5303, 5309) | 40.1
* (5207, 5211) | 38.5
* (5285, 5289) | 44.1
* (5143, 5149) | 40.5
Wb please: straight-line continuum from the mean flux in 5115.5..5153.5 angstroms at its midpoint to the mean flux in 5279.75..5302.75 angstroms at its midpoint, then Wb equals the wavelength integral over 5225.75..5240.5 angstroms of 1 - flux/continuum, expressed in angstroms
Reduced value 1.1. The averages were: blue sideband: 38.5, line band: 37.7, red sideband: 42.3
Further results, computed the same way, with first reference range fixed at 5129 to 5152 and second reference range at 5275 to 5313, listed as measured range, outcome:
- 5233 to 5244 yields 0.15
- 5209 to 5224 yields 0.31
